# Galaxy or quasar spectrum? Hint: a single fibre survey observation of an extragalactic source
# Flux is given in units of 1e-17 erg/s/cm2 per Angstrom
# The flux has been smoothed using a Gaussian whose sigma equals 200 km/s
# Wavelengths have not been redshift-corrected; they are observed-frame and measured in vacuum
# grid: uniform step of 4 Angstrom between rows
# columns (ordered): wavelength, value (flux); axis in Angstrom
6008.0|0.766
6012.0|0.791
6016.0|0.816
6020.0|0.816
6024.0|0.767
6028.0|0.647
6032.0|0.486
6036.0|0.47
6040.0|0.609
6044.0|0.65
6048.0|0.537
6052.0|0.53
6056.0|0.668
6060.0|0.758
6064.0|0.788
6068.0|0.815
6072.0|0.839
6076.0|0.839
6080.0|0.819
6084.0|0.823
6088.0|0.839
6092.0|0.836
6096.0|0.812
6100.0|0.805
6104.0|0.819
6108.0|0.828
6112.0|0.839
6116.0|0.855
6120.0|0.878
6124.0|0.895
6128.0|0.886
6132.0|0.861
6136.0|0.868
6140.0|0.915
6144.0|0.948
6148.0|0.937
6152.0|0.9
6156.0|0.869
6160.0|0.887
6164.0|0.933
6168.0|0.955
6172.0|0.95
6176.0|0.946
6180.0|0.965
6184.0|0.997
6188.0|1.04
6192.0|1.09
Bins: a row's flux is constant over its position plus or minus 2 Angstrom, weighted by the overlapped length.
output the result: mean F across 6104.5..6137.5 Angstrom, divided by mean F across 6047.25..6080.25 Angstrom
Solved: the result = 1.17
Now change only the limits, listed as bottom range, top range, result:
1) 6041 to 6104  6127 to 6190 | 1.23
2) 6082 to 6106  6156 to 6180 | 1.13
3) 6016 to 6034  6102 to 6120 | 1.21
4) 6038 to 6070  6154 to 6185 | 1.40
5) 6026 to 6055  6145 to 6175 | 1.63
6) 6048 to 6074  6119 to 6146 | 1.24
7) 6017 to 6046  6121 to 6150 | 1.40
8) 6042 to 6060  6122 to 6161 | 1.46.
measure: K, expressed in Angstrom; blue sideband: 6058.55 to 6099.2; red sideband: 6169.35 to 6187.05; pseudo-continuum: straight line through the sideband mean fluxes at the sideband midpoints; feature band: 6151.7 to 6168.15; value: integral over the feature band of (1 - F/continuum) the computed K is 0.6 Angstrom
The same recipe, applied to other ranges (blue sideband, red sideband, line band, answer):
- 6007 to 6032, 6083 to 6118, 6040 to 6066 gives 4.28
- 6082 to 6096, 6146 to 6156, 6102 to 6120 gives 0.38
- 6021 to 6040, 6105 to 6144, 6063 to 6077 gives -2.01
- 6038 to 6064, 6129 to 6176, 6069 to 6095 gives -3.97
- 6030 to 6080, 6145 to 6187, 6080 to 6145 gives -3.70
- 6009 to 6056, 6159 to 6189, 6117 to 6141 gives -0.58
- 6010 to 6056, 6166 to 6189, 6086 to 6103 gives -0.79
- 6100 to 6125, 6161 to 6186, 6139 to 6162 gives 0.11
